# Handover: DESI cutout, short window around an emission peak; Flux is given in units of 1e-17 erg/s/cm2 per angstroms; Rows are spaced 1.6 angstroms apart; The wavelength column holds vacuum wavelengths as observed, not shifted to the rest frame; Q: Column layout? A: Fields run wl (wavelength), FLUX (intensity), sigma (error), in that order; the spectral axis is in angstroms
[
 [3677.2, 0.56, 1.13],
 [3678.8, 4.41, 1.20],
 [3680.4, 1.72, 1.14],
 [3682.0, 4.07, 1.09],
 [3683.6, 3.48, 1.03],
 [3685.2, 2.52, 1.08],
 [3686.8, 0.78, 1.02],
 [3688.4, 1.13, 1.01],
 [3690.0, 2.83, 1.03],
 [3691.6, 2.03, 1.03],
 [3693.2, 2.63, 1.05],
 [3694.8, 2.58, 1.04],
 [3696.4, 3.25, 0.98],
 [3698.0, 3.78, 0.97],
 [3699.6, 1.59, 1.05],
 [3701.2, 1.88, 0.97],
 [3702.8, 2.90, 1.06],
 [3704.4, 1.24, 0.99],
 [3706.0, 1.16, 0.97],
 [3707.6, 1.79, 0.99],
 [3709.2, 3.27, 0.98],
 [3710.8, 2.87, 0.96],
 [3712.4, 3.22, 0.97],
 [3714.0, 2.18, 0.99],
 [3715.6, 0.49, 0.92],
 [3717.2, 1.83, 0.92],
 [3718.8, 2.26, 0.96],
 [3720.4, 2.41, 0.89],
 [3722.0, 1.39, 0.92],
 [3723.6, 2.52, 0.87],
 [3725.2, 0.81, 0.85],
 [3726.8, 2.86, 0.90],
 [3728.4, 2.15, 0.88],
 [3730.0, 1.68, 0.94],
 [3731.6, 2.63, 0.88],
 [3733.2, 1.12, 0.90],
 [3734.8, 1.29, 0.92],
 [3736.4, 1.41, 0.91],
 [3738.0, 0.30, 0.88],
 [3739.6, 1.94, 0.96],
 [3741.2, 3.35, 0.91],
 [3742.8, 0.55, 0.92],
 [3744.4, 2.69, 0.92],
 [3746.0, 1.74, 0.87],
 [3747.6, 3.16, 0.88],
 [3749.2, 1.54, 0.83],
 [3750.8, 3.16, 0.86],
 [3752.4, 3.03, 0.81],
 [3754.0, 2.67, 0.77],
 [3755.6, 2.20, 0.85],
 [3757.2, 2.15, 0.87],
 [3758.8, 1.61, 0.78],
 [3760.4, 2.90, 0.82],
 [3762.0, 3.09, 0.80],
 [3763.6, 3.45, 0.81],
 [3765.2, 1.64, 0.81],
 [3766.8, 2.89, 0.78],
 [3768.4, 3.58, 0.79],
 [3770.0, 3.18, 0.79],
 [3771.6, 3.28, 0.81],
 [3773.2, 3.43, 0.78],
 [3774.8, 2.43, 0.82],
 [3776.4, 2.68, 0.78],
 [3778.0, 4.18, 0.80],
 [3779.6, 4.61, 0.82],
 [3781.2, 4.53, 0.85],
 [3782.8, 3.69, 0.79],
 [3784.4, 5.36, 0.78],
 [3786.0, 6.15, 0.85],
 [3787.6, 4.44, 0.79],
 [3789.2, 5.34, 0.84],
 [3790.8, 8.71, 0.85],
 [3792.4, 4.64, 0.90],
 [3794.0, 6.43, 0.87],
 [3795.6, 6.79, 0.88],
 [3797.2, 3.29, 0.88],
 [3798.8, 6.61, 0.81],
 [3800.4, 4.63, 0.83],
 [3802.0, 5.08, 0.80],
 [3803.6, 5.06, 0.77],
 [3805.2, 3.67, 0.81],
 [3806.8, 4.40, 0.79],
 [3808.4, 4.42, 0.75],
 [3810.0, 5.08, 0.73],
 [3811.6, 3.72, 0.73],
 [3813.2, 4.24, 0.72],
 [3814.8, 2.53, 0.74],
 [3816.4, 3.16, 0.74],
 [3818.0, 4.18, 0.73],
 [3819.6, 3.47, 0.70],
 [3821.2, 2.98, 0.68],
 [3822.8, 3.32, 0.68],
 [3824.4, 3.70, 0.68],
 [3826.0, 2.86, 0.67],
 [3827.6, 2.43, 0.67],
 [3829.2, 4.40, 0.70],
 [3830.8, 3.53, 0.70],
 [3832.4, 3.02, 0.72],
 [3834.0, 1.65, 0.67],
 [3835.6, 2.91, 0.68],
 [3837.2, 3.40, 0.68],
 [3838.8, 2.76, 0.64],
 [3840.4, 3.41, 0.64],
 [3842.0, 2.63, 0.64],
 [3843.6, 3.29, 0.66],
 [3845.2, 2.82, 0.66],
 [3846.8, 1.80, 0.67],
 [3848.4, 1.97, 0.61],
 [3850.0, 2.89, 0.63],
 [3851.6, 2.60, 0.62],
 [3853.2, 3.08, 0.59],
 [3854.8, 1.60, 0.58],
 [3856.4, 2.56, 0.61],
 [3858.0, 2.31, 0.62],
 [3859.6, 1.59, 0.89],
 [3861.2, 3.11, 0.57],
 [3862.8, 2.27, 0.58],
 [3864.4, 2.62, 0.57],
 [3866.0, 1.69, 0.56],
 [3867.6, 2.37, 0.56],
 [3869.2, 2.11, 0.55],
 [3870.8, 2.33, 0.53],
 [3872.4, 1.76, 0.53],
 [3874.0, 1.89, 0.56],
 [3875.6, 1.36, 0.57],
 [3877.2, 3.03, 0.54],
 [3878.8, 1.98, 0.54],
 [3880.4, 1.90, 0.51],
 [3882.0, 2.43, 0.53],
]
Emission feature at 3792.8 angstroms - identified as C IV 1549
